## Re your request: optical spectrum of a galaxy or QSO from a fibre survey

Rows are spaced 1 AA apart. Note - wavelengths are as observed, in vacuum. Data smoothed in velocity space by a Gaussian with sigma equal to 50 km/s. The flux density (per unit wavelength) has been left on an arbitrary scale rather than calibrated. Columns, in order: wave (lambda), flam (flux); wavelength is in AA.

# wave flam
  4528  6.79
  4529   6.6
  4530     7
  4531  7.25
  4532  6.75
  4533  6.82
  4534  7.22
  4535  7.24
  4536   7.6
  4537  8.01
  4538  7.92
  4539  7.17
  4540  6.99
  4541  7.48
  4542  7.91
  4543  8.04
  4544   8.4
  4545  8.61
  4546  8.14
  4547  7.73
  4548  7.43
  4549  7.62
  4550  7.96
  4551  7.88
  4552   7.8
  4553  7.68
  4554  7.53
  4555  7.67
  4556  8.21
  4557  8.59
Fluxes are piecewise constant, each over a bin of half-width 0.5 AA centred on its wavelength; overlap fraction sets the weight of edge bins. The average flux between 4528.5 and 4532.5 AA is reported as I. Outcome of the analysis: 6.9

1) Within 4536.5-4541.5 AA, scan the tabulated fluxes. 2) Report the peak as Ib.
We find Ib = 8.01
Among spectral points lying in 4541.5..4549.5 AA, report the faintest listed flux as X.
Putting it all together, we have 7.43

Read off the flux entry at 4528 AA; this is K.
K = 6.79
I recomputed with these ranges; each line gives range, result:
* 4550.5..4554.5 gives 7.72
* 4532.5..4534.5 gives 7.02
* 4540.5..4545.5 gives 8.09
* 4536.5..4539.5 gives 7.7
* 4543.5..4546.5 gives 8.38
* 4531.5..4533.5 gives 6.79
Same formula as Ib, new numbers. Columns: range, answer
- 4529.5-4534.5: 7.25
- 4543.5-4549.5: 8.61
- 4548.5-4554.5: 7.96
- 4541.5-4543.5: 8.04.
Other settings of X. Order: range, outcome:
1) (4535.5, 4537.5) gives 7.6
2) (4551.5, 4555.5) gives 7.53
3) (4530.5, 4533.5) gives 6.75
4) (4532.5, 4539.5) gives 6.82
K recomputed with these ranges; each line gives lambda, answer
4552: 7.8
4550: 7.96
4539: 7.17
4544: 8.4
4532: 6.75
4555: 7.67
